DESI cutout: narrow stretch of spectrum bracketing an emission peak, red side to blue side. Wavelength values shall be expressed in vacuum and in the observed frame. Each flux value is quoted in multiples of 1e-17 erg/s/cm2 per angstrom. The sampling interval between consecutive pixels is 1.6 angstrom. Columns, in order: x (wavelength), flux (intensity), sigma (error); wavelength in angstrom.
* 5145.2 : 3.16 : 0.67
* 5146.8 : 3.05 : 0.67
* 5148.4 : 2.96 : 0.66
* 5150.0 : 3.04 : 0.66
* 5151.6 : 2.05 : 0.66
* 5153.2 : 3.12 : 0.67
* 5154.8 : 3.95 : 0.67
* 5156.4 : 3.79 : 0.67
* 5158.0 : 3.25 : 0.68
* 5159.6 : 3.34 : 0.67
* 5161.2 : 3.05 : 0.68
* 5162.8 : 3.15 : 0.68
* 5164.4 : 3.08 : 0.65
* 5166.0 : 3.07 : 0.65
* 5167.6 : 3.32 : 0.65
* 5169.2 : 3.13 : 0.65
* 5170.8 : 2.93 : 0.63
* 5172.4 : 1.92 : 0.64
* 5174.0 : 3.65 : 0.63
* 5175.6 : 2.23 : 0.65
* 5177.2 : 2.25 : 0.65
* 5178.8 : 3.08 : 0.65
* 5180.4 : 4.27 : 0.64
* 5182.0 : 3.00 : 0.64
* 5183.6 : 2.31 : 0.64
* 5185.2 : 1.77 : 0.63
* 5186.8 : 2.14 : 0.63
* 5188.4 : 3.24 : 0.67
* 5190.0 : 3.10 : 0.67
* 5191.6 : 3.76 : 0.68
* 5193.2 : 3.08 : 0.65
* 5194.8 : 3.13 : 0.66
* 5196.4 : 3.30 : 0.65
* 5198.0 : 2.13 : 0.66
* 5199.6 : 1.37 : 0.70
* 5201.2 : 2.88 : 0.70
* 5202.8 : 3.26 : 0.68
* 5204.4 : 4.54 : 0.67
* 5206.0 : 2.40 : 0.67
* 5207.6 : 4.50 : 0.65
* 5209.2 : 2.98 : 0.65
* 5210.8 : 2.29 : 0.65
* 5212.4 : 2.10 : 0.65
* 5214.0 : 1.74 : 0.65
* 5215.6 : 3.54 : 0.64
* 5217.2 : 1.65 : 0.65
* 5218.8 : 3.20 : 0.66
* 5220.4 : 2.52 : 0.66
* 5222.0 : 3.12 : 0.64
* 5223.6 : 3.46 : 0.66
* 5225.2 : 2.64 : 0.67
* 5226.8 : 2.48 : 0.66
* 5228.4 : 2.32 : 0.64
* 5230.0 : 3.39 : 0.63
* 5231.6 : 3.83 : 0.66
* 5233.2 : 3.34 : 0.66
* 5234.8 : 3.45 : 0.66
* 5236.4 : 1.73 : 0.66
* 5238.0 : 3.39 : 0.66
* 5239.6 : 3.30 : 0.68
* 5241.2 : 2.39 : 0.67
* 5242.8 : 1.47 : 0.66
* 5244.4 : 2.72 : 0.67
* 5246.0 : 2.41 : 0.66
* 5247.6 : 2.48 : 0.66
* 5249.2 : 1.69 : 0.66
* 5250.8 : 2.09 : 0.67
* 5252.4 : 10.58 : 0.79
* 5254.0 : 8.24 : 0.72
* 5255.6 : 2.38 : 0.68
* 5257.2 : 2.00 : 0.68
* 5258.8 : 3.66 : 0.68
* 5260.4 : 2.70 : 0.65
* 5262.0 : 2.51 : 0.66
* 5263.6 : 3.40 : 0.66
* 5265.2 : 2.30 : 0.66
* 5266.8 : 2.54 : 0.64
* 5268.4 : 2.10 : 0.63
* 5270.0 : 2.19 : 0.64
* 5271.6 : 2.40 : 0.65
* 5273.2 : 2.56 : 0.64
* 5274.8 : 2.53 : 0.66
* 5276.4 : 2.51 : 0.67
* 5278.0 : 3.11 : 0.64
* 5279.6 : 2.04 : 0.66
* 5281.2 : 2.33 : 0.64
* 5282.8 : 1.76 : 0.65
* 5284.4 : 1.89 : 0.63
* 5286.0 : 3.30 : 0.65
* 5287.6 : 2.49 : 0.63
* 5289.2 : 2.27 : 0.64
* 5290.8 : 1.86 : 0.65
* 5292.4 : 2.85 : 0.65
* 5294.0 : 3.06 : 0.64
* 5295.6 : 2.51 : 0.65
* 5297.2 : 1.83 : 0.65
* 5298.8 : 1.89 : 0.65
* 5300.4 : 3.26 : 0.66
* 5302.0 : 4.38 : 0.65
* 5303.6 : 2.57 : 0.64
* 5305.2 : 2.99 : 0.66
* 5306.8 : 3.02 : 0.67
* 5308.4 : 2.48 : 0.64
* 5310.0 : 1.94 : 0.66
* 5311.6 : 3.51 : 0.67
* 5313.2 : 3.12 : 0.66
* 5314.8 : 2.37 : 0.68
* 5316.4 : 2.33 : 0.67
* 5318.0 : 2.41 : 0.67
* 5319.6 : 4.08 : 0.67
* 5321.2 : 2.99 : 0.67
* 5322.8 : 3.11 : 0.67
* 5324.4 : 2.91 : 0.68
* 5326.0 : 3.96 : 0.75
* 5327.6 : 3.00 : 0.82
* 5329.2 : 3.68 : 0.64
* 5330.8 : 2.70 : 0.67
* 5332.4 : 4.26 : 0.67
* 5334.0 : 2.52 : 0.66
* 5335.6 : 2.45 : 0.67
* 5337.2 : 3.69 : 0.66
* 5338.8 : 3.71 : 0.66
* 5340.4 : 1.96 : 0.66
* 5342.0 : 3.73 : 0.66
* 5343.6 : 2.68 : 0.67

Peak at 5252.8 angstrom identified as Hbeta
